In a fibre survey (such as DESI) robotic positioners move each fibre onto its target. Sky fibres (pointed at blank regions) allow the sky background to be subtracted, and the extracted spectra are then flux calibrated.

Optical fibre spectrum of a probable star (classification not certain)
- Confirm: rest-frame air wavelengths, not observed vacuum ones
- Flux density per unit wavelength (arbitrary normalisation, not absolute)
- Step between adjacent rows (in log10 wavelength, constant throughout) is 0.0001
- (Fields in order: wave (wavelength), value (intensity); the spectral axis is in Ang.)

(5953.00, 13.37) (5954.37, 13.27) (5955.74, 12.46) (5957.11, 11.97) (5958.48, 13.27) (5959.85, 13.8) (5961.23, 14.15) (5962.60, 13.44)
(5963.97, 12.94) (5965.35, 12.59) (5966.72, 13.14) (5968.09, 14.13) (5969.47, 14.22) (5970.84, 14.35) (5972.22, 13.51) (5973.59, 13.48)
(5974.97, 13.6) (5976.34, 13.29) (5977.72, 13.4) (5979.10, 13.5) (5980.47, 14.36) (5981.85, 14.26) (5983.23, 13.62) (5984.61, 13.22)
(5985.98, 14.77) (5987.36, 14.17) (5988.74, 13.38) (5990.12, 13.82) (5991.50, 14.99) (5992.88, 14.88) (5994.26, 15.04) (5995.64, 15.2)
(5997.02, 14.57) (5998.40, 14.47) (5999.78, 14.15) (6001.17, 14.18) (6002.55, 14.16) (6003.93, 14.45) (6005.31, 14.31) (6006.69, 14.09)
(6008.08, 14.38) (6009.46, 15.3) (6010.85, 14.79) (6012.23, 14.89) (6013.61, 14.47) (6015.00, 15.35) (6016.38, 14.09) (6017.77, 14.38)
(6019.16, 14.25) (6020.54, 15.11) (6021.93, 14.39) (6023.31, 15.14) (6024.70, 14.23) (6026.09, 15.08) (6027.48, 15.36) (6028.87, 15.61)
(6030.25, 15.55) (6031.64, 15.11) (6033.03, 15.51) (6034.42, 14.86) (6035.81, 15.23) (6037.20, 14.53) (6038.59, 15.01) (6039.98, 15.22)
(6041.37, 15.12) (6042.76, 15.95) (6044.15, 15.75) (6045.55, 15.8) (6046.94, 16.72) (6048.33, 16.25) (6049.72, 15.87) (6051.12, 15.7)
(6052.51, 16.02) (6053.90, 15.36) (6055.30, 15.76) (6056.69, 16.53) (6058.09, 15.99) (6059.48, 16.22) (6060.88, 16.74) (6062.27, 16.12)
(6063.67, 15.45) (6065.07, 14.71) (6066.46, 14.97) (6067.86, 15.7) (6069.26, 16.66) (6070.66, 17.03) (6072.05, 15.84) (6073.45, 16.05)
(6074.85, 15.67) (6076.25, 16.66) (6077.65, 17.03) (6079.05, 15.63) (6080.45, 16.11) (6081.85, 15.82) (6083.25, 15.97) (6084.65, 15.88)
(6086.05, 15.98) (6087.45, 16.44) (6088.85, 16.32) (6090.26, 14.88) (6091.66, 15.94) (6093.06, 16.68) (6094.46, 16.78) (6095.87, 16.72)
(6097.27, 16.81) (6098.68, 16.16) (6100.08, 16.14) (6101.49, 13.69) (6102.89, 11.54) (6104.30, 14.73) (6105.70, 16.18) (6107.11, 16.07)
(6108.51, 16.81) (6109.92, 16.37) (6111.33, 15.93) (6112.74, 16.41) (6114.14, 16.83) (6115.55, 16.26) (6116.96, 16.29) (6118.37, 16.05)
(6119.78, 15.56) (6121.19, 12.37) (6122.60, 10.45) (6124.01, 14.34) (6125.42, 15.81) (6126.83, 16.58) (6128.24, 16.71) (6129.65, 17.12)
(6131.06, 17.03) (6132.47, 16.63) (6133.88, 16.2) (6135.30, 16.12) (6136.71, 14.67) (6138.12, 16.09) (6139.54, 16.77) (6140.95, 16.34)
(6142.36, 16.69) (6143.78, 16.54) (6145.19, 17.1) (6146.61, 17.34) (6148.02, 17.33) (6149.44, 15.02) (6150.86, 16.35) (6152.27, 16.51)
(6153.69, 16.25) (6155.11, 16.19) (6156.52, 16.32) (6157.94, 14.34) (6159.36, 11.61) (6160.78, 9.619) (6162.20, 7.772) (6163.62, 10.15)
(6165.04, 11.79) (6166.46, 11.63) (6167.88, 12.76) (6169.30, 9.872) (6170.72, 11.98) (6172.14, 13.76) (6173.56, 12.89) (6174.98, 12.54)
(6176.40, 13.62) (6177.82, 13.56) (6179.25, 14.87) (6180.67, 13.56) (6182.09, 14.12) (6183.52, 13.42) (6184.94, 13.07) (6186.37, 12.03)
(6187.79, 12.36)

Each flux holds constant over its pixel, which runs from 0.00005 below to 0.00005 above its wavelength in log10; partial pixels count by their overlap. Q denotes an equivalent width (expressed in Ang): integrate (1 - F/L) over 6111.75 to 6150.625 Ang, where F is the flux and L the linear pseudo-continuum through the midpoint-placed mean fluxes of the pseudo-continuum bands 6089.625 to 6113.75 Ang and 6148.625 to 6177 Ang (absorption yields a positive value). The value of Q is -4.1 Ang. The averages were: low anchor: 15.8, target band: 16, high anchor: 13.1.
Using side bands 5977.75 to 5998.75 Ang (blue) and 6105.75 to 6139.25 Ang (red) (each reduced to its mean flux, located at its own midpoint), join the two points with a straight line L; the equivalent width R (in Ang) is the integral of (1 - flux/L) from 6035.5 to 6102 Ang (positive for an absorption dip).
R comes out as -3.3 Ang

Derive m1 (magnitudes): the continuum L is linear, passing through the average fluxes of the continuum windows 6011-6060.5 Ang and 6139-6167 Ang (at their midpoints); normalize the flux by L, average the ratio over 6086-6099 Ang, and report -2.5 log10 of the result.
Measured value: -0.09 mag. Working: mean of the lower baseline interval 15.3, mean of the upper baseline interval 14.6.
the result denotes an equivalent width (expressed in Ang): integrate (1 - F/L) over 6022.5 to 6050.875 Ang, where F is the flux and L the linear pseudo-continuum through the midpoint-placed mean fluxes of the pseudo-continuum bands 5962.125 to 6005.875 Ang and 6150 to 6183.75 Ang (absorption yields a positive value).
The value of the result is -3.4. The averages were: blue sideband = 14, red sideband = 13.1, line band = 15.4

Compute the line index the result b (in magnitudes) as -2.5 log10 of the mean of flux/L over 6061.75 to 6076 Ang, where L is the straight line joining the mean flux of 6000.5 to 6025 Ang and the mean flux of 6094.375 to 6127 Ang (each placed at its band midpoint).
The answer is -0.06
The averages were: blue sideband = 14.6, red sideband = 15.4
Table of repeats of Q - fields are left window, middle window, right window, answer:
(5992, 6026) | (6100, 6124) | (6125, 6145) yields 1.4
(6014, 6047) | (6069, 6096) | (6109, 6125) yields -1.8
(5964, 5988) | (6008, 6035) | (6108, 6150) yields -1.0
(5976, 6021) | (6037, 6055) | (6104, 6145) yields -0.9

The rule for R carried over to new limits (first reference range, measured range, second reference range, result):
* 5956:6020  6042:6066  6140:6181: -3.27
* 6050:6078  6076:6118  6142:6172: -1.95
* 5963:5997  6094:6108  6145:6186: -1.82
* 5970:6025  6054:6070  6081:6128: -0.83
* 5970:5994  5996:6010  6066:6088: 0.00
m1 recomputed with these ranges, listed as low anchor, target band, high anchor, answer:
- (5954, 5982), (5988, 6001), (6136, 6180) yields -0.071 mag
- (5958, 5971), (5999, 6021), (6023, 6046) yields 0.010 mag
